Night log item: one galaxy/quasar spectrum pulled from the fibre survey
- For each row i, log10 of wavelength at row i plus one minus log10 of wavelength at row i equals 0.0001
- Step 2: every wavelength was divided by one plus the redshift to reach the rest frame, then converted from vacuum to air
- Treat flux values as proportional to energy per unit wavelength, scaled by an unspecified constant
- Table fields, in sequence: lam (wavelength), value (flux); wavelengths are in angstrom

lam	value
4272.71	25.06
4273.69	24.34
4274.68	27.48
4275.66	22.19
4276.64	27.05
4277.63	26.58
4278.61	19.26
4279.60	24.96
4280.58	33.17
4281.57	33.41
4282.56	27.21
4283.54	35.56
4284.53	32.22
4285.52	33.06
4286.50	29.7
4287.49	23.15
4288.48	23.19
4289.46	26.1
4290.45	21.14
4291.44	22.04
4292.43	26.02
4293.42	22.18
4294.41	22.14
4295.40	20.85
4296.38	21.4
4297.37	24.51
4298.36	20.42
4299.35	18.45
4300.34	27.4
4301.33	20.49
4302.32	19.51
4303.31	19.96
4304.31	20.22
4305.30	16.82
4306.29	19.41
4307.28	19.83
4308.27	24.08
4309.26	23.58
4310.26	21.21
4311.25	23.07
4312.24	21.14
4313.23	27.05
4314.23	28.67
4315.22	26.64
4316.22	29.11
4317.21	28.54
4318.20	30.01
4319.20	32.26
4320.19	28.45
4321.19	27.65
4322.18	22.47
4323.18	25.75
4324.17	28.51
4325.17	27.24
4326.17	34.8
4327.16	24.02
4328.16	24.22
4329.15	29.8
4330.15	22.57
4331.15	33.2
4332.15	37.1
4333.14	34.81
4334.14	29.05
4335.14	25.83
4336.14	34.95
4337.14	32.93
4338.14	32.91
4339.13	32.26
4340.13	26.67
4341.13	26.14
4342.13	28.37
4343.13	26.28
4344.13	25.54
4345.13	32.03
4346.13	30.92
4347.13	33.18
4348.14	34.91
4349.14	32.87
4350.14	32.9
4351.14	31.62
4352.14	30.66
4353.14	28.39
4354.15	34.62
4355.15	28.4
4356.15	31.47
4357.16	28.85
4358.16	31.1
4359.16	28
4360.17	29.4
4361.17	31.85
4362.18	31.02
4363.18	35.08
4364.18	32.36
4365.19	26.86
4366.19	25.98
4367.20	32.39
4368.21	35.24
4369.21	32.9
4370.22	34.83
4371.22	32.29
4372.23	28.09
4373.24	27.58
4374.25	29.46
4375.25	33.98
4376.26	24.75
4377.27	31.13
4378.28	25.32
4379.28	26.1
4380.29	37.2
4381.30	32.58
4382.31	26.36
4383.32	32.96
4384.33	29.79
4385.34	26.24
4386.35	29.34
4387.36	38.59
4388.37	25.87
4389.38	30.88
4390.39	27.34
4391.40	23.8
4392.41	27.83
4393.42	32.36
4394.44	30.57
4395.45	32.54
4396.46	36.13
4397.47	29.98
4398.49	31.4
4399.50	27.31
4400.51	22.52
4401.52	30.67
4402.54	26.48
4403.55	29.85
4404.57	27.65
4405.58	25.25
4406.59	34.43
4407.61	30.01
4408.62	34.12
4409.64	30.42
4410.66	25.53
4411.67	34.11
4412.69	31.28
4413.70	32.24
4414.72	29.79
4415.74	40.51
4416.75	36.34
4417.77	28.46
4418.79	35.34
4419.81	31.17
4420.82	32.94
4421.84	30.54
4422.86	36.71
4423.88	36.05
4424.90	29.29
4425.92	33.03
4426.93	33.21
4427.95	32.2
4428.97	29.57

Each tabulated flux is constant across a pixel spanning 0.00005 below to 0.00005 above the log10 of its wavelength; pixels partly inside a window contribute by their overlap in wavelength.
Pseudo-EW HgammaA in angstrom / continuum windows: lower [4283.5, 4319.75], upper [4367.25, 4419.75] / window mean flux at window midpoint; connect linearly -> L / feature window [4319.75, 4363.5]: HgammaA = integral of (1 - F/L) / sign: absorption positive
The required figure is -4.8 angstrom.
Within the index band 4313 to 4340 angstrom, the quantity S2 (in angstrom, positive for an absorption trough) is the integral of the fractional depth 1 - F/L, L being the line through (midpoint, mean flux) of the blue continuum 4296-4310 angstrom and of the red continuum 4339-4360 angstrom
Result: -3.8 angstrom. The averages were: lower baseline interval 21.1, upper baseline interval 30.2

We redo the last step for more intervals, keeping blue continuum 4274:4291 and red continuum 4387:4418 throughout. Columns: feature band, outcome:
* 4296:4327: 4.0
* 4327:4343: -0.6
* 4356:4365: -0.5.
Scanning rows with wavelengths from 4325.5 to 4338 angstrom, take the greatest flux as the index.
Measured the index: 37.1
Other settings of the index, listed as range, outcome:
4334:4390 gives 38.59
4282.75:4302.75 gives 35.56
